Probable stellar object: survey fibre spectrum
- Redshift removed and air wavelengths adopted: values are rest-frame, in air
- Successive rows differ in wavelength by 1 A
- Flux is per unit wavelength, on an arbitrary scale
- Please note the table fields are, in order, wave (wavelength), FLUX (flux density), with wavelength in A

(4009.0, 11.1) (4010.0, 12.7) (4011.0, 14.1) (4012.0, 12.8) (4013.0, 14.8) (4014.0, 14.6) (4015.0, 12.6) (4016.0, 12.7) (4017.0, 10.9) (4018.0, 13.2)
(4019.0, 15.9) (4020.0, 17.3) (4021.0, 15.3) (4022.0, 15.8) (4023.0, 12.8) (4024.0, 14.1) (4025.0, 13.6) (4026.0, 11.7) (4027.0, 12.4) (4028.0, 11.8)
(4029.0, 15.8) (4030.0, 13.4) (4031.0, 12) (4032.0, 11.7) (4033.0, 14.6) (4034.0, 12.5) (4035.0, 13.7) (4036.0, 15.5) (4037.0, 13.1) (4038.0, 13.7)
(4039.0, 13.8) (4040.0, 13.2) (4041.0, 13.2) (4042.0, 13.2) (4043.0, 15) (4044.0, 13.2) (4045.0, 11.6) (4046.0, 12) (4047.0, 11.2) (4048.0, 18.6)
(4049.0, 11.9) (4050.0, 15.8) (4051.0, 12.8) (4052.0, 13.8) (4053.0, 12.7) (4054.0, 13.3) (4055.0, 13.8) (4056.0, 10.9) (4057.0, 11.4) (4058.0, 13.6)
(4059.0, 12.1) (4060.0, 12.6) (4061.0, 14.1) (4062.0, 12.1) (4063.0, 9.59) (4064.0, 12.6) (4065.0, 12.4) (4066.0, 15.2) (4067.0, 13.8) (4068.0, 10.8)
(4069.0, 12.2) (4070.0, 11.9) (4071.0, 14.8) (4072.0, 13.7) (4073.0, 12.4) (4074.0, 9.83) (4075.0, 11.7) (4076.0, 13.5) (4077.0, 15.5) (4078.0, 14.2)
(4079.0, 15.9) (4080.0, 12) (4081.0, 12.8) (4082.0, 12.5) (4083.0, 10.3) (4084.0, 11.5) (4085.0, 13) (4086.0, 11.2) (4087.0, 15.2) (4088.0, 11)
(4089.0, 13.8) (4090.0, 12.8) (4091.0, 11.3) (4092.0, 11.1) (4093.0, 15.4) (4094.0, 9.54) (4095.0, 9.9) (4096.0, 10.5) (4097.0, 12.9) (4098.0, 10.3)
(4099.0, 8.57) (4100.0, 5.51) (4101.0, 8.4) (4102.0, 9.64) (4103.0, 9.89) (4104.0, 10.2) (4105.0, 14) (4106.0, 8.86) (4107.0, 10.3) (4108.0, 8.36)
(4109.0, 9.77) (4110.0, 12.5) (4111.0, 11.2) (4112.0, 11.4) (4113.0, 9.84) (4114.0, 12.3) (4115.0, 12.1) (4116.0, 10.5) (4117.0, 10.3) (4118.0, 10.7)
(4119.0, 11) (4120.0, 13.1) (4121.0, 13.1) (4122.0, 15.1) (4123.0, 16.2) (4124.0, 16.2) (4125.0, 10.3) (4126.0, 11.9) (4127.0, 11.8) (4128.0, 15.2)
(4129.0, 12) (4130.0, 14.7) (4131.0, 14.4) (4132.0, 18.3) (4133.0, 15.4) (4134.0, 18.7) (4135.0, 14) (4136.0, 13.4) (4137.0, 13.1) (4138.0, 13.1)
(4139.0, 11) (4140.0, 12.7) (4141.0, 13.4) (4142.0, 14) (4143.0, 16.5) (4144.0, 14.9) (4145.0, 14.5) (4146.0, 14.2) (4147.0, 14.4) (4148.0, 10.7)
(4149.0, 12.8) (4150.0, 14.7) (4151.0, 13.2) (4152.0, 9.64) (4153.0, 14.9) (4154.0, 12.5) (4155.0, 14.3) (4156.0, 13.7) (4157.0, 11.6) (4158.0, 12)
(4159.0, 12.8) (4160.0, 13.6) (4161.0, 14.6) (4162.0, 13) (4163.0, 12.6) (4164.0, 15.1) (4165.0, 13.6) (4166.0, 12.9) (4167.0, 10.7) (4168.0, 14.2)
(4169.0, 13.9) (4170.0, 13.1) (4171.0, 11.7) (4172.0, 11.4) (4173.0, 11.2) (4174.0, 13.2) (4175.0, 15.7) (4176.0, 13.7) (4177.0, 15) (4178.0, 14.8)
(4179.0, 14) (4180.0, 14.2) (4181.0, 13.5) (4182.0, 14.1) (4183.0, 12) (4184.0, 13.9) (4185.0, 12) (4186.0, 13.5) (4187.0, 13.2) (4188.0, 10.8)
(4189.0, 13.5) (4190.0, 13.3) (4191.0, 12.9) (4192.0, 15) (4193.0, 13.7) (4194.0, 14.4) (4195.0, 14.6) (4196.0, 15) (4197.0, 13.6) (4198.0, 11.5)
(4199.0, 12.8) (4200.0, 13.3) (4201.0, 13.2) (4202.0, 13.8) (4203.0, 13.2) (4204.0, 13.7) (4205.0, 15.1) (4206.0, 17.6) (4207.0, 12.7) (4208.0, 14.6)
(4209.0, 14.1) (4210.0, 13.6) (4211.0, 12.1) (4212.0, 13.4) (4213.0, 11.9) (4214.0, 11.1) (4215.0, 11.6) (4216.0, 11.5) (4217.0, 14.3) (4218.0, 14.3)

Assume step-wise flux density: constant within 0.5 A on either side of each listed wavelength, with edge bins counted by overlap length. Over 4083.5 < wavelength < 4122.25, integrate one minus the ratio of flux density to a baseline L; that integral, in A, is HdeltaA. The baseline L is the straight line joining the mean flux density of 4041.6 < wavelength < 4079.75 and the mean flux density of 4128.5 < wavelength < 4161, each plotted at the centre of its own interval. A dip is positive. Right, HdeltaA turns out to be 6.5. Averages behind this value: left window 13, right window 13.7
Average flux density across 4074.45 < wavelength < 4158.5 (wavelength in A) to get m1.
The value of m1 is 12.5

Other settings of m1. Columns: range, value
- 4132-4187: 13.5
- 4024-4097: 12.9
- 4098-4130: 11.3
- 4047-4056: 13.8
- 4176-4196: 13.6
